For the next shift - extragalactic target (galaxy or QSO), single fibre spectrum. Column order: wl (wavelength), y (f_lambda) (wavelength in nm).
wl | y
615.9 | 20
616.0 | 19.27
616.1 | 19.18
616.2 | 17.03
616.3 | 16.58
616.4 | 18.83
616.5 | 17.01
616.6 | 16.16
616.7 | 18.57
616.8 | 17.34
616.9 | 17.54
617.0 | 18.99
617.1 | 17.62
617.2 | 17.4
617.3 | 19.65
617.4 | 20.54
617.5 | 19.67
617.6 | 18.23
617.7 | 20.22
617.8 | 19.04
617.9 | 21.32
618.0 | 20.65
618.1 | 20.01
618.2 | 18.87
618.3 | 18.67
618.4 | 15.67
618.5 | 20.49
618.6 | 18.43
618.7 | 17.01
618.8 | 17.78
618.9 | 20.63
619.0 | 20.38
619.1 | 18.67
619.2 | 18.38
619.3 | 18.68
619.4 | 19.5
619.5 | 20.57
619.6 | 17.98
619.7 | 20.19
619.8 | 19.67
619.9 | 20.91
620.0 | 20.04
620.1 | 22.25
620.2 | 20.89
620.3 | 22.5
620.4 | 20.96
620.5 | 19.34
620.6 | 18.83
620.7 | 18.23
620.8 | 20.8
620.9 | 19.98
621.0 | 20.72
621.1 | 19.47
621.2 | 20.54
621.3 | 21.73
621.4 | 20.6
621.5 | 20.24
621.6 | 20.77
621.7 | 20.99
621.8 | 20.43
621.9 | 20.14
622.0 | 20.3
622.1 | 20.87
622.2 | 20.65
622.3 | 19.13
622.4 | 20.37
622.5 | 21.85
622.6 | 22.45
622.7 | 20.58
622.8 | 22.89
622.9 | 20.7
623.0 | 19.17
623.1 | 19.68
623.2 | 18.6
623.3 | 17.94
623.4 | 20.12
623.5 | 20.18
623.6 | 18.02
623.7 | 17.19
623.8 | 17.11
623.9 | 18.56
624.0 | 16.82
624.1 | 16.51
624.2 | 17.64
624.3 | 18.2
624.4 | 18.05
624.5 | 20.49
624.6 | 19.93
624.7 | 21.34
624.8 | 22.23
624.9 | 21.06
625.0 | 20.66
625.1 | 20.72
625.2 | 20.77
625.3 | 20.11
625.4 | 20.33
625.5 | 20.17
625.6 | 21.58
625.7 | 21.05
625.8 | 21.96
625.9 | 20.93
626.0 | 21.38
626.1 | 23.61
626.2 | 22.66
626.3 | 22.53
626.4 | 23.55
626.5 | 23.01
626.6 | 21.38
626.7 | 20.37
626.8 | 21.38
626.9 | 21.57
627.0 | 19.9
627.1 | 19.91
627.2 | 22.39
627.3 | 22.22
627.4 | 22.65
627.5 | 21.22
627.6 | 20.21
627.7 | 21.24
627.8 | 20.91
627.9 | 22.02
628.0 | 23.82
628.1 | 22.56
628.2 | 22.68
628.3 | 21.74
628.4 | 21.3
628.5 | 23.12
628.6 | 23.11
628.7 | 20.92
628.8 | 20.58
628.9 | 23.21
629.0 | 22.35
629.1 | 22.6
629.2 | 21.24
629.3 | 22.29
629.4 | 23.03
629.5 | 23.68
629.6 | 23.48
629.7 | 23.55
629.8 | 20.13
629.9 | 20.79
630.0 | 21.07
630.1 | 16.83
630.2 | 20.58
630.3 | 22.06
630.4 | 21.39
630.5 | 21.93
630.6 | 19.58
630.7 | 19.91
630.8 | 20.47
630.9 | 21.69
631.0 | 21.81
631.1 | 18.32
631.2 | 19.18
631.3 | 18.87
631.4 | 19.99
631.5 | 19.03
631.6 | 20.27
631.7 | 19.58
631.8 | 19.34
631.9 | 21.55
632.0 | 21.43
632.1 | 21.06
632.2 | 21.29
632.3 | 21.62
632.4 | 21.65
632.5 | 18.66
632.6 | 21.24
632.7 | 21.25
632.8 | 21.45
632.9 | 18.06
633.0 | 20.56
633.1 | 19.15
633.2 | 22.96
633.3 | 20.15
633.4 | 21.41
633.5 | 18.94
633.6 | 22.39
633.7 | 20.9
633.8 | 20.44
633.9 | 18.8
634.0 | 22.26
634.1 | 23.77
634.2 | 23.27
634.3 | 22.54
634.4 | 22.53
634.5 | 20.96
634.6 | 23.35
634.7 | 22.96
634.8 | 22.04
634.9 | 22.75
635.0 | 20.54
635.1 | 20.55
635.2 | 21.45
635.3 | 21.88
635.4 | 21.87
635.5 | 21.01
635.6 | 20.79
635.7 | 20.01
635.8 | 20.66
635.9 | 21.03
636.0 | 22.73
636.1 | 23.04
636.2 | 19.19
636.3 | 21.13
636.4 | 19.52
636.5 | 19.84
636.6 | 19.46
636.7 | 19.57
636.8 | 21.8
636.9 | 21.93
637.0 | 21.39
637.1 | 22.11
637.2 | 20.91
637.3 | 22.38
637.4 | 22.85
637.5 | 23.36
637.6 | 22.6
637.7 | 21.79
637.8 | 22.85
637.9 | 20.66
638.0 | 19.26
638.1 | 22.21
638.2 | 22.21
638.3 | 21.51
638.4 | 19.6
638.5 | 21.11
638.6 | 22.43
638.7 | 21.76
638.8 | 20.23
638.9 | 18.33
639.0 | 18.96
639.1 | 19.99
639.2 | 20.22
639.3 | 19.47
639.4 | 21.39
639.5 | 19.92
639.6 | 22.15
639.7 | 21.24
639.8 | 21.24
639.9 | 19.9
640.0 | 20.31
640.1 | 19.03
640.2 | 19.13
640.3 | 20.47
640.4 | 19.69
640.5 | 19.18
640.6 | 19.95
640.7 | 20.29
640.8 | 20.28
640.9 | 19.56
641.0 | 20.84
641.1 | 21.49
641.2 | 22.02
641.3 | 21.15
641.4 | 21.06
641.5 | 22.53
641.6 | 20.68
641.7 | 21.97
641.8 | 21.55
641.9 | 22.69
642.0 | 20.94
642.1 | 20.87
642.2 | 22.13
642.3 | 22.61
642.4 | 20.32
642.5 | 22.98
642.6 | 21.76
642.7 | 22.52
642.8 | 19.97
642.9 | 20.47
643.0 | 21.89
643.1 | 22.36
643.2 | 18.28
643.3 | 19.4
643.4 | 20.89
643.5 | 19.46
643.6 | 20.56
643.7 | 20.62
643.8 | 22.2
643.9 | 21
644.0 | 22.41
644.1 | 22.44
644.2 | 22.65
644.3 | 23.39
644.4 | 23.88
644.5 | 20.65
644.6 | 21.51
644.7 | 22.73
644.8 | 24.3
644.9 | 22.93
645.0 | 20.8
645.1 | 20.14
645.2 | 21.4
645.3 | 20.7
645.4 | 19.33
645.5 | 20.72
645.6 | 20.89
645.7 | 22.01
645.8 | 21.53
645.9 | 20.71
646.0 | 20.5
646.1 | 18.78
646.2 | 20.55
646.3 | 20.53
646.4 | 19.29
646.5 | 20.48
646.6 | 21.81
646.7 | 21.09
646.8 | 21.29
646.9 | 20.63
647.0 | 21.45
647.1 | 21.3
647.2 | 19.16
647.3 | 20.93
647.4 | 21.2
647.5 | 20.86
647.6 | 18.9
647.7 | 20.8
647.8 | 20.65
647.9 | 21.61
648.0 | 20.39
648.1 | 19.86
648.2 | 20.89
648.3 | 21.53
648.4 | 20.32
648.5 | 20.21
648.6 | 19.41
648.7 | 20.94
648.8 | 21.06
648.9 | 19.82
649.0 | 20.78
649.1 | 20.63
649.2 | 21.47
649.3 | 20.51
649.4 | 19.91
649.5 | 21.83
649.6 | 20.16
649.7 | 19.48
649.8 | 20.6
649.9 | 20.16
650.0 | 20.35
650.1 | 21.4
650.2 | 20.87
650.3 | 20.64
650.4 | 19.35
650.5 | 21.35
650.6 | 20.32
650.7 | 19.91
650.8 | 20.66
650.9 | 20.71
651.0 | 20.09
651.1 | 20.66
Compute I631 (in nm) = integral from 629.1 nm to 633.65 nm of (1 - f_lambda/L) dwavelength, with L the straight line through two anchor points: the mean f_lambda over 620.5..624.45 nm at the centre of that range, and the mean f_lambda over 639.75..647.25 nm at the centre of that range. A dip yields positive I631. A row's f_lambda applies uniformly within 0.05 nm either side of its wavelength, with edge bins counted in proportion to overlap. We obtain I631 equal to -0.12 nm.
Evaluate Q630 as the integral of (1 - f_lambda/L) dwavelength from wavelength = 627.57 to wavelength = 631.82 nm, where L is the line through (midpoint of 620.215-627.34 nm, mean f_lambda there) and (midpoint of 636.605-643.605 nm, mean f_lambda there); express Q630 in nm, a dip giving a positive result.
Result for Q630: -0.13 nm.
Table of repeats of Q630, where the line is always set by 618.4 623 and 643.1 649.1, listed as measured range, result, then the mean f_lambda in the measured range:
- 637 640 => -0.06 nm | 21.1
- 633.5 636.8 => -0.12 nm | 21.3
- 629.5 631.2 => -0.04 nm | 20.9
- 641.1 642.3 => -0.05 nm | 21.6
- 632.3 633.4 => 0.00 nm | 20.6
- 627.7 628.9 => -0.10 nm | 22.1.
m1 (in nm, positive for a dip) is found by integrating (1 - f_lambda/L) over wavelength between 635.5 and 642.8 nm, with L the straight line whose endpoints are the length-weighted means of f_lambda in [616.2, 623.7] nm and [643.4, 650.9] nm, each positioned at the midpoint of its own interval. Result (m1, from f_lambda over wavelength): -0.180 nm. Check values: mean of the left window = 19.6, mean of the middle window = 21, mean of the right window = 20.9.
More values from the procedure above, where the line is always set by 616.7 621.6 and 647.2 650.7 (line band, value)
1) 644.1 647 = -0.12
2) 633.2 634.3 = -0.07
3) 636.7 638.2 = -0.12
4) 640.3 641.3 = -0.01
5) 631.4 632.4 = -0.03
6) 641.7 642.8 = -0.08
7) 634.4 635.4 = -0.09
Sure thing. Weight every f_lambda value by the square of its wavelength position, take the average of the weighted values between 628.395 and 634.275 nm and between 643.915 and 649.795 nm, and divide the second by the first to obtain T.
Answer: 1.05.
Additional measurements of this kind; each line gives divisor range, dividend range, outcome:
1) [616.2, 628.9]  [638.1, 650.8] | 1.11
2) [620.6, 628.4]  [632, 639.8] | 1.07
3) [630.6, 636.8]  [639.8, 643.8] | 1.02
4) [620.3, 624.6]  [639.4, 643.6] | 1.12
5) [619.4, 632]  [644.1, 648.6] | 1.08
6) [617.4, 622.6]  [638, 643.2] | 1.12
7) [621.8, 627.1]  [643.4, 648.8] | 1.11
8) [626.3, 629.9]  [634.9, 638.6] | 1.00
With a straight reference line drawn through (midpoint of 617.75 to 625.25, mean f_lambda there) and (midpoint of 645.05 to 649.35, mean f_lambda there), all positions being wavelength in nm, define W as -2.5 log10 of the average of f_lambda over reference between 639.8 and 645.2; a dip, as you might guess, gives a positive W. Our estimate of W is -0.04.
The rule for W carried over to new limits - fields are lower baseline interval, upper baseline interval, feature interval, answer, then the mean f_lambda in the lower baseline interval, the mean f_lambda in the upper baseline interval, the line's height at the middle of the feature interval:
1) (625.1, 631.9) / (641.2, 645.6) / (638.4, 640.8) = 0.06 mag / 21.3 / 21.5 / 21.4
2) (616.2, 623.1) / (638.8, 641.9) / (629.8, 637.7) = -0.04 mag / 19.6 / 20.5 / 20.2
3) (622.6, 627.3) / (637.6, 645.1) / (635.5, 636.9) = 0.01 mag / 20.4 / 21.1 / 20.9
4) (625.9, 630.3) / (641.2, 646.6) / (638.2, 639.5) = 0.05 mag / 21.8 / 21.3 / 21.5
